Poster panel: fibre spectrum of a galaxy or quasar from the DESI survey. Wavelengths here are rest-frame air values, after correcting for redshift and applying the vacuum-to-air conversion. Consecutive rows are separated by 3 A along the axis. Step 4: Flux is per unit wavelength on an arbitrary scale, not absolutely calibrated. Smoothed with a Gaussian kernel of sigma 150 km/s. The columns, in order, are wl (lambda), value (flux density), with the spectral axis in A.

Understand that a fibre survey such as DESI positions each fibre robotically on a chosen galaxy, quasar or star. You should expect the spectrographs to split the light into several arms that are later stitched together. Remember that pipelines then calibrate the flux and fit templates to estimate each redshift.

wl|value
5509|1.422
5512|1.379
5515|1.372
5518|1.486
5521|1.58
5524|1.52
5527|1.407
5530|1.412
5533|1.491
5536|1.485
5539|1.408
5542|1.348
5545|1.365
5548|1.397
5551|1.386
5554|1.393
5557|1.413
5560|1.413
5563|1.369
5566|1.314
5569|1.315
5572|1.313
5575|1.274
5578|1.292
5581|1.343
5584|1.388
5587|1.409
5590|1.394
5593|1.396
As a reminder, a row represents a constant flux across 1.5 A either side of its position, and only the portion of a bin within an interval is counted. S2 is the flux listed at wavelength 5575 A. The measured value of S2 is 1.274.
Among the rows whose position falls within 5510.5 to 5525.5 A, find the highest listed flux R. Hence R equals 1.58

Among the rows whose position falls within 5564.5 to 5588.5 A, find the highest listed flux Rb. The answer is 1.409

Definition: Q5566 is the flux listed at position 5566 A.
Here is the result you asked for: 1.314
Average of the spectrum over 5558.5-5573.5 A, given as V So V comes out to 1.34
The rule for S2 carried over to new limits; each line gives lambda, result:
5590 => 1.394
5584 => 1.388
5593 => 1.396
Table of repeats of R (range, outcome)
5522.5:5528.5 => 1.52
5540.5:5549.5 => 1.397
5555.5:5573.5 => 1.413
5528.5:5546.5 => 1.491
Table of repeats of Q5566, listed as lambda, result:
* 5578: 1.292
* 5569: 1.315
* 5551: 1.386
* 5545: 1.365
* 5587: 1.409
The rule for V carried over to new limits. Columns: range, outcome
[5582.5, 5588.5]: 1.4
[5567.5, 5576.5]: 1.3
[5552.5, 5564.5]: 1.4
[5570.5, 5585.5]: 1.32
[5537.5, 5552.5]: 1.38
